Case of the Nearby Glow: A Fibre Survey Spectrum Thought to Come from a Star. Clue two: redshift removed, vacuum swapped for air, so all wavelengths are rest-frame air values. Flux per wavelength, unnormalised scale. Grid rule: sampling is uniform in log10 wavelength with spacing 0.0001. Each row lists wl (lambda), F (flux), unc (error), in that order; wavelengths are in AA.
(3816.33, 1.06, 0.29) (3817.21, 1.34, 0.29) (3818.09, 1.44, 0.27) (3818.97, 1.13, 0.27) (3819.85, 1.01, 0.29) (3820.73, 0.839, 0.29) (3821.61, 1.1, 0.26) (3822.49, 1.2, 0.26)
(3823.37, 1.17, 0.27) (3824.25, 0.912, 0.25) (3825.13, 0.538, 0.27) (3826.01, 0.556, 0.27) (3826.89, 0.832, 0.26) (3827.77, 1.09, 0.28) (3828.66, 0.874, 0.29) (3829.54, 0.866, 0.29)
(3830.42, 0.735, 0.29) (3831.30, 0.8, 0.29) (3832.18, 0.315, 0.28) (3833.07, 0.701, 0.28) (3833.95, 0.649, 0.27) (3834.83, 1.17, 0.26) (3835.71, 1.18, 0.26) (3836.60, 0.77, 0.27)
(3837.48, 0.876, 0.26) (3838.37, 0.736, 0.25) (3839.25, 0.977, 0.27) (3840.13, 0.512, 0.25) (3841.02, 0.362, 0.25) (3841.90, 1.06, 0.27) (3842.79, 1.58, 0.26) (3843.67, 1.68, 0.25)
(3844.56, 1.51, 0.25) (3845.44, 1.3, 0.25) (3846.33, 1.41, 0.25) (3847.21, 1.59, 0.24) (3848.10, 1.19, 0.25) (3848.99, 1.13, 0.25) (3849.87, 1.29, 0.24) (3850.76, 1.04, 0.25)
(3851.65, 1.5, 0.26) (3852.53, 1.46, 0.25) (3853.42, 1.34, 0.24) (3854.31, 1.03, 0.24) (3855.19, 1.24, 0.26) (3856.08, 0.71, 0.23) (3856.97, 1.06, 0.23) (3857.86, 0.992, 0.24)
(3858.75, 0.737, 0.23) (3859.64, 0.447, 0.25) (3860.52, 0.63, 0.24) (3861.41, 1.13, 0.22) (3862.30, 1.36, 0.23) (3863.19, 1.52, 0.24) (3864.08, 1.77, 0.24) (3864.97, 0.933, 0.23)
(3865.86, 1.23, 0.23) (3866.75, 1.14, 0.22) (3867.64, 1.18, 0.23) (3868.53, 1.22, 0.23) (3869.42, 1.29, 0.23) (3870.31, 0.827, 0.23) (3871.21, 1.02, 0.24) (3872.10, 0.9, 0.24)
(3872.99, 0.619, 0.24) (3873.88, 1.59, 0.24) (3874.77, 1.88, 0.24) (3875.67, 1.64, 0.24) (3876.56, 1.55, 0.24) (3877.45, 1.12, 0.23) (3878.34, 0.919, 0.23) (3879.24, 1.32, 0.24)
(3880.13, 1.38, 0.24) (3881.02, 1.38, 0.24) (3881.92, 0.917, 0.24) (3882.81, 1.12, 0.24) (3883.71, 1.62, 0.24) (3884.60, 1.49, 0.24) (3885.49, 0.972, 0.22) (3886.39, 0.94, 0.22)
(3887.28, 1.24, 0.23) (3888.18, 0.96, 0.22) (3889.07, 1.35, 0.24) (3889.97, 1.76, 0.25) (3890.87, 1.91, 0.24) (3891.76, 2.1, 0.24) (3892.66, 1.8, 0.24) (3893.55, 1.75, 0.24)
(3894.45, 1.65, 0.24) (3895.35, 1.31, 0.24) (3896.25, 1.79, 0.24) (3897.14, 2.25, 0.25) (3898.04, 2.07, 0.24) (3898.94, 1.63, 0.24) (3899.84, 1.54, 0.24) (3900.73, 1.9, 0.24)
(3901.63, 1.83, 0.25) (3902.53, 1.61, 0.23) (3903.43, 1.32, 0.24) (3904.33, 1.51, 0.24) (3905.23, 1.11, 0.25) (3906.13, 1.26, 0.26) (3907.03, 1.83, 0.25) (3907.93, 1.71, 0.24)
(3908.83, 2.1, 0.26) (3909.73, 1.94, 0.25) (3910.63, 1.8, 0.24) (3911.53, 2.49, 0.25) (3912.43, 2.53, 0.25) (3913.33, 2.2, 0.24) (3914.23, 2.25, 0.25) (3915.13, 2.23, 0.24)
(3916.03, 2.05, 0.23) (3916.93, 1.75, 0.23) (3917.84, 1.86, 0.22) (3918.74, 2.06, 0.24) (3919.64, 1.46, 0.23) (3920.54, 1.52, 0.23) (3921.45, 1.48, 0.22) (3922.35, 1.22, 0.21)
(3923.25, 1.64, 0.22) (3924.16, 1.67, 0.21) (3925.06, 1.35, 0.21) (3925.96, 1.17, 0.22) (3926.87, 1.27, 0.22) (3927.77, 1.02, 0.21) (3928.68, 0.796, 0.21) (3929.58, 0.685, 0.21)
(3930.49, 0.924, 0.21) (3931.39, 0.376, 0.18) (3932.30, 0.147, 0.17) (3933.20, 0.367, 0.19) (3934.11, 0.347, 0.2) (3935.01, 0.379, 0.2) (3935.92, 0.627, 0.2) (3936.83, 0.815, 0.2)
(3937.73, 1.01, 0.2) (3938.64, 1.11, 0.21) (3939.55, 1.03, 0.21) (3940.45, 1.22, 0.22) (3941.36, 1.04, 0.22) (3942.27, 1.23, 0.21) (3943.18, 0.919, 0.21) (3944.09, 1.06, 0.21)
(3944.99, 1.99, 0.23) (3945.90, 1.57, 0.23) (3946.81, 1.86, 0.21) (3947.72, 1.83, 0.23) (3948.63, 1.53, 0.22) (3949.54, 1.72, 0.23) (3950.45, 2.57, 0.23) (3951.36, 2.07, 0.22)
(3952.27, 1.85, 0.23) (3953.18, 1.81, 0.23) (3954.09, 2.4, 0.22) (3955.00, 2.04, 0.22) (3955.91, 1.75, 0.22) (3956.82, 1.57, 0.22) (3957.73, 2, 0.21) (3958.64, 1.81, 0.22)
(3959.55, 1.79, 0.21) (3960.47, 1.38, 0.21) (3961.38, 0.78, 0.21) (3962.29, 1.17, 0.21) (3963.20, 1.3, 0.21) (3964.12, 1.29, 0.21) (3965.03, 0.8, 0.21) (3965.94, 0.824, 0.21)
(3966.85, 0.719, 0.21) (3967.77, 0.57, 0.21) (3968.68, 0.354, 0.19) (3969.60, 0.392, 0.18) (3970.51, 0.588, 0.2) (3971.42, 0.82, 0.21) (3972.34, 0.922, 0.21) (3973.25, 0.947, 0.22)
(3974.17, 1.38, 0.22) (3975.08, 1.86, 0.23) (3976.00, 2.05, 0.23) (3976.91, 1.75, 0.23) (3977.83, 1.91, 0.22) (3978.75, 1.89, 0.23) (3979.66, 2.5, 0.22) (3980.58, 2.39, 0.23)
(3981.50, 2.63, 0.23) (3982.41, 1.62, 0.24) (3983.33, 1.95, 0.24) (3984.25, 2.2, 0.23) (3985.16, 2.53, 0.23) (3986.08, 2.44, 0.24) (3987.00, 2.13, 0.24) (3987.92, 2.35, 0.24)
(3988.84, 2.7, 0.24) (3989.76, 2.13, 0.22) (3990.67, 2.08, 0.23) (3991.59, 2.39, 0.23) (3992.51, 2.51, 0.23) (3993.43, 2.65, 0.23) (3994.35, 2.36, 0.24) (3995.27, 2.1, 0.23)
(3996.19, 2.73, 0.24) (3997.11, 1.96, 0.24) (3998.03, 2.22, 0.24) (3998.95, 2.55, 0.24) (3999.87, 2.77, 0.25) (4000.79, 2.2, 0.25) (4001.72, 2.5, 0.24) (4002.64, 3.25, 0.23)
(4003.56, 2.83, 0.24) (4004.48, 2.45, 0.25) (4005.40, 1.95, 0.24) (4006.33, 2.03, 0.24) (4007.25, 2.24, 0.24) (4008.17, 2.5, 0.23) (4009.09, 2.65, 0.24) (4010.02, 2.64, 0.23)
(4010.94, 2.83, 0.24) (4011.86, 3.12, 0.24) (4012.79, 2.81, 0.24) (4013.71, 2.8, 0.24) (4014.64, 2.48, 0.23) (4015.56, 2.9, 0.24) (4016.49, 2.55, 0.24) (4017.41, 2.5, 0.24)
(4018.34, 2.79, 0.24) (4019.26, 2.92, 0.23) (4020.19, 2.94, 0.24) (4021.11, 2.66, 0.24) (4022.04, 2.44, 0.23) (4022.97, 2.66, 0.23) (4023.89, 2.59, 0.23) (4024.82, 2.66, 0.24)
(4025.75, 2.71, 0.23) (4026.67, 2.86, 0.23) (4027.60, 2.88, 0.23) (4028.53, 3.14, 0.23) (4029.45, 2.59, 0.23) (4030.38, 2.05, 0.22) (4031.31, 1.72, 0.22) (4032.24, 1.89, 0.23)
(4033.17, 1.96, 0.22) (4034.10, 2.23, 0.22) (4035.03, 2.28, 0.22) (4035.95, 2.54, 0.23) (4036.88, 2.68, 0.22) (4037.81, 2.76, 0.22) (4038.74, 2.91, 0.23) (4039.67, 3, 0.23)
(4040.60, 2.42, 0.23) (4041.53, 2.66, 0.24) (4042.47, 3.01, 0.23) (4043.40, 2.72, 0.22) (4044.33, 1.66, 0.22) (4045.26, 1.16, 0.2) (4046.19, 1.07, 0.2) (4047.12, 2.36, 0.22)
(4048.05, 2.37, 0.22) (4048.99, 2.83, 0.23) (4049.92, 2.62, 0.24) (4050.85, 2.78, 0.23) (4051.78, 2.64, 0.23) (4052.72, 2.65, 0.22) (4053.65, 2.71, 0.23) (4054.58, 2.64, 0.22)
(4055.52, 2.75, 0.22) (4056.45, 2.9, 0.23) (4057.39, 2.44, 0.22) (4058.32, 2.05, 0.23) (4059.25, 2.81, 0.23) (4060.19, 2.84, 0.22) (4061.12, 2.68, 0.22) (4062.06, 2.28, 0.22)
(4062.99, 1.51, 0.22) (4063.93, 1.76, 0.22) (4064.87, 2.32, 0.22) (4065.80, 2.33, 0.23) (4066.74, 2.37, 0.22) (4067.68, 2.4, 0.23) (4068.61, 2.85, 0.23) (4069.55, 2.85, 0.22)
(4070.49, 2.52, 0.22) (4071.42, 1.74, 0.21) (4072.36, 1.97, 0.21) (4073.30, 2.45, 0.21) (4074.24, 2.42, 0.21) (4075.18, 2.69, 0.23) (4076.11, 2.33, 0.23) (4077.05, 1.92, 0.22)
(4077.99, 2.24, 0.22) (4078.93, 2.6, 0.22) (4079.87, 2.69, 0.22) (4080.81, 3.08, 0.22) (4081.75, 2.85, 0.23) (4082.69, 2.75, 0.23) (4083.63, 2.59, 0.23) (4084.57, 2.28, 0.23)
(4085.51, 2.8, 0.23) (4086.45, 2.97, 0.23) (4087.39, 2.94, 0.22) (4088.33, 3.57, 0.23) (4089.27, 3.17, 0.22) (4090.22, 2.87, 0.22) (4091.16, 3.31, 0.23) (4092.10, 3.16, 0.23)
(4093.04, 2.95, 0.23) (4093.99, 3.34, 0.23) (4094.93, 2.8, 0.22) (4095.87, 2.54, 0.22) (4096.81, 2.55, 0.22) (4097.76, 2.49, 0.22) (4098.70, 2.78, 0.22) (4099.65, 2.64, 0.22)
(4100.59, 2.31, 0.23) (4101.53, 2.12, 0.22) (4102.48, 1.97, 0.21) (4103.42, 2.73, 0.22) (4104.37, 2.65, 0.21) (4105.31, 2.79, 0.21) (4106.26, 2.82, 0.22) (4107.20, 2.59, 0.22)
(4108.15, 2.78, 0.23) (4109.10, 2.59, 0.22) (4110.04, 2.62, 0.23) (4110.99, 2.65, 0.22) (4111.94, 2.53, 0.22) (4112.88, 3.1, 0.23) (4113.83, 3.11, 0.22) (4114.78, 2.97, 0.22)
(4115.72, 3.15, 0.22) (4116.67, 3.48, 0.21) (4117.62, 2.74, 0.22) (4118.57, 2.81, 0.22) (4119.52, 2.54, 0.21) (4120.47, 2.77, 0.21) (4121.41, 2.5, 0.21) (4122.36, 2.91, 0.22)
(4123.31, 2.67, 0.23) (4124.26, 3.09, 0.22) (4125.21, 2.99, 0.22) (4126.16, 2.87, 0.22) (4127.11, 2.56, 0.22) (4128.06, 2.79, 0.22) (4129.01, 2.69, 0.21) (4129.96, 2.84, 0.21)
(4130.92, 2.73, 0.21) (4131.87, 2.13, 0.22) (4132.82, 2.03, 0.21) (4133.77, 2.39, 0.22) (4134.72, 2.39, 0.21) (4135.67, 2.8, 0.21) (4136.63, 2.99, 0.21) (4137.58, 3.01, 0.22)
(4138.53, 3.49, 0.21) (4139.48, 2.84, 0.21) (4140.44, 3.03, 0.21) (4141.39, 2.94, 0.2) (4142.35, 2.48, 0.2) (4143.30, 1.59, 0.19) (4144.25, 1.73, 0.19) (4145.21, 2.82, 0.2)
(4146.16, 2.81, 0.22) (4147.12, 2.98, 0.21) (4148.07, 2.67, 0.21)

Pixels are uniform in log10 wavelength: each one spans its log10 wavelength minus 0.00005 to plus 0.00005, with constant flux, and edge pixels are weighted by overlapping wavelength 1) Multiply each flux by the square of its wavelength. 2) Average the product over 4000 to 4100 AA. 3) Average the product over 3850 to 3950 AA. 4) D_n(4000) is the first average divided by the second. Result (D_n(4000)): 2.0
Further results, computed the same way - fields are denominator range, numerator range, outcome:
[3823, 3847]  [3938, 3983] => 1.68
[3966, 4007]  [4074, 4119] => 1.47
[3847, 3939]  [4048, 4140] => 2.18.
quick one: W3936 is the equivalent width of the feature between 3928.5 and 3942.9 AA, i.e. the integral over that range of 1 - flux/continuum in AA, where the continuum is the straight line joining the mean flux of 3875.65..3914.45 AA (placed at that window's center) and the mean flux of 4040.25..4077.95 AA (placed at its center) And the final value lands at 8.4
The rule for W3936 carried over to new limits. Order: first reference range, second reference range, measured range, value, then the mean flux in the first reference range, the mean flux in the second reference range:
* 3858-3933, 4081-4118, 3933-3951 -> 5.4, 1.43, 2.8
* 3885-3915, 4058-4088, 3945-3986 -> 8.3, 1.72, 2.47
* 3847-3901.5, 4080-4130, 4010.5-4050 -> -3.7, 1.32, 2.79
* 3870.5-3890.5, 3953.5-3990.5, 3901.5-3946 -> 1.3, 1.26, 1.62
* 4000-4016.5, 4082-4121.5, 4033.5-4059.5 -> 1.9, 2.6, 2.78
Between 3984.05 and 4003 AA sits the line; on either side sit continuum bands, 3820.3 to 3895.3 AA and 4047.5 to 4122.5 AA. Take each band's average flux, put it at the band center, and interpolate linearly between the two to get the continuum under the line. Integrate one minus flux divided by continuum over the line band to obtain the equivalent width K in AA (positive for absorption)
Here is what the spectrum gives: -3.46 AA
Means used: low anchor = 1.15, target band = 2.42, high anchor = 2.64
